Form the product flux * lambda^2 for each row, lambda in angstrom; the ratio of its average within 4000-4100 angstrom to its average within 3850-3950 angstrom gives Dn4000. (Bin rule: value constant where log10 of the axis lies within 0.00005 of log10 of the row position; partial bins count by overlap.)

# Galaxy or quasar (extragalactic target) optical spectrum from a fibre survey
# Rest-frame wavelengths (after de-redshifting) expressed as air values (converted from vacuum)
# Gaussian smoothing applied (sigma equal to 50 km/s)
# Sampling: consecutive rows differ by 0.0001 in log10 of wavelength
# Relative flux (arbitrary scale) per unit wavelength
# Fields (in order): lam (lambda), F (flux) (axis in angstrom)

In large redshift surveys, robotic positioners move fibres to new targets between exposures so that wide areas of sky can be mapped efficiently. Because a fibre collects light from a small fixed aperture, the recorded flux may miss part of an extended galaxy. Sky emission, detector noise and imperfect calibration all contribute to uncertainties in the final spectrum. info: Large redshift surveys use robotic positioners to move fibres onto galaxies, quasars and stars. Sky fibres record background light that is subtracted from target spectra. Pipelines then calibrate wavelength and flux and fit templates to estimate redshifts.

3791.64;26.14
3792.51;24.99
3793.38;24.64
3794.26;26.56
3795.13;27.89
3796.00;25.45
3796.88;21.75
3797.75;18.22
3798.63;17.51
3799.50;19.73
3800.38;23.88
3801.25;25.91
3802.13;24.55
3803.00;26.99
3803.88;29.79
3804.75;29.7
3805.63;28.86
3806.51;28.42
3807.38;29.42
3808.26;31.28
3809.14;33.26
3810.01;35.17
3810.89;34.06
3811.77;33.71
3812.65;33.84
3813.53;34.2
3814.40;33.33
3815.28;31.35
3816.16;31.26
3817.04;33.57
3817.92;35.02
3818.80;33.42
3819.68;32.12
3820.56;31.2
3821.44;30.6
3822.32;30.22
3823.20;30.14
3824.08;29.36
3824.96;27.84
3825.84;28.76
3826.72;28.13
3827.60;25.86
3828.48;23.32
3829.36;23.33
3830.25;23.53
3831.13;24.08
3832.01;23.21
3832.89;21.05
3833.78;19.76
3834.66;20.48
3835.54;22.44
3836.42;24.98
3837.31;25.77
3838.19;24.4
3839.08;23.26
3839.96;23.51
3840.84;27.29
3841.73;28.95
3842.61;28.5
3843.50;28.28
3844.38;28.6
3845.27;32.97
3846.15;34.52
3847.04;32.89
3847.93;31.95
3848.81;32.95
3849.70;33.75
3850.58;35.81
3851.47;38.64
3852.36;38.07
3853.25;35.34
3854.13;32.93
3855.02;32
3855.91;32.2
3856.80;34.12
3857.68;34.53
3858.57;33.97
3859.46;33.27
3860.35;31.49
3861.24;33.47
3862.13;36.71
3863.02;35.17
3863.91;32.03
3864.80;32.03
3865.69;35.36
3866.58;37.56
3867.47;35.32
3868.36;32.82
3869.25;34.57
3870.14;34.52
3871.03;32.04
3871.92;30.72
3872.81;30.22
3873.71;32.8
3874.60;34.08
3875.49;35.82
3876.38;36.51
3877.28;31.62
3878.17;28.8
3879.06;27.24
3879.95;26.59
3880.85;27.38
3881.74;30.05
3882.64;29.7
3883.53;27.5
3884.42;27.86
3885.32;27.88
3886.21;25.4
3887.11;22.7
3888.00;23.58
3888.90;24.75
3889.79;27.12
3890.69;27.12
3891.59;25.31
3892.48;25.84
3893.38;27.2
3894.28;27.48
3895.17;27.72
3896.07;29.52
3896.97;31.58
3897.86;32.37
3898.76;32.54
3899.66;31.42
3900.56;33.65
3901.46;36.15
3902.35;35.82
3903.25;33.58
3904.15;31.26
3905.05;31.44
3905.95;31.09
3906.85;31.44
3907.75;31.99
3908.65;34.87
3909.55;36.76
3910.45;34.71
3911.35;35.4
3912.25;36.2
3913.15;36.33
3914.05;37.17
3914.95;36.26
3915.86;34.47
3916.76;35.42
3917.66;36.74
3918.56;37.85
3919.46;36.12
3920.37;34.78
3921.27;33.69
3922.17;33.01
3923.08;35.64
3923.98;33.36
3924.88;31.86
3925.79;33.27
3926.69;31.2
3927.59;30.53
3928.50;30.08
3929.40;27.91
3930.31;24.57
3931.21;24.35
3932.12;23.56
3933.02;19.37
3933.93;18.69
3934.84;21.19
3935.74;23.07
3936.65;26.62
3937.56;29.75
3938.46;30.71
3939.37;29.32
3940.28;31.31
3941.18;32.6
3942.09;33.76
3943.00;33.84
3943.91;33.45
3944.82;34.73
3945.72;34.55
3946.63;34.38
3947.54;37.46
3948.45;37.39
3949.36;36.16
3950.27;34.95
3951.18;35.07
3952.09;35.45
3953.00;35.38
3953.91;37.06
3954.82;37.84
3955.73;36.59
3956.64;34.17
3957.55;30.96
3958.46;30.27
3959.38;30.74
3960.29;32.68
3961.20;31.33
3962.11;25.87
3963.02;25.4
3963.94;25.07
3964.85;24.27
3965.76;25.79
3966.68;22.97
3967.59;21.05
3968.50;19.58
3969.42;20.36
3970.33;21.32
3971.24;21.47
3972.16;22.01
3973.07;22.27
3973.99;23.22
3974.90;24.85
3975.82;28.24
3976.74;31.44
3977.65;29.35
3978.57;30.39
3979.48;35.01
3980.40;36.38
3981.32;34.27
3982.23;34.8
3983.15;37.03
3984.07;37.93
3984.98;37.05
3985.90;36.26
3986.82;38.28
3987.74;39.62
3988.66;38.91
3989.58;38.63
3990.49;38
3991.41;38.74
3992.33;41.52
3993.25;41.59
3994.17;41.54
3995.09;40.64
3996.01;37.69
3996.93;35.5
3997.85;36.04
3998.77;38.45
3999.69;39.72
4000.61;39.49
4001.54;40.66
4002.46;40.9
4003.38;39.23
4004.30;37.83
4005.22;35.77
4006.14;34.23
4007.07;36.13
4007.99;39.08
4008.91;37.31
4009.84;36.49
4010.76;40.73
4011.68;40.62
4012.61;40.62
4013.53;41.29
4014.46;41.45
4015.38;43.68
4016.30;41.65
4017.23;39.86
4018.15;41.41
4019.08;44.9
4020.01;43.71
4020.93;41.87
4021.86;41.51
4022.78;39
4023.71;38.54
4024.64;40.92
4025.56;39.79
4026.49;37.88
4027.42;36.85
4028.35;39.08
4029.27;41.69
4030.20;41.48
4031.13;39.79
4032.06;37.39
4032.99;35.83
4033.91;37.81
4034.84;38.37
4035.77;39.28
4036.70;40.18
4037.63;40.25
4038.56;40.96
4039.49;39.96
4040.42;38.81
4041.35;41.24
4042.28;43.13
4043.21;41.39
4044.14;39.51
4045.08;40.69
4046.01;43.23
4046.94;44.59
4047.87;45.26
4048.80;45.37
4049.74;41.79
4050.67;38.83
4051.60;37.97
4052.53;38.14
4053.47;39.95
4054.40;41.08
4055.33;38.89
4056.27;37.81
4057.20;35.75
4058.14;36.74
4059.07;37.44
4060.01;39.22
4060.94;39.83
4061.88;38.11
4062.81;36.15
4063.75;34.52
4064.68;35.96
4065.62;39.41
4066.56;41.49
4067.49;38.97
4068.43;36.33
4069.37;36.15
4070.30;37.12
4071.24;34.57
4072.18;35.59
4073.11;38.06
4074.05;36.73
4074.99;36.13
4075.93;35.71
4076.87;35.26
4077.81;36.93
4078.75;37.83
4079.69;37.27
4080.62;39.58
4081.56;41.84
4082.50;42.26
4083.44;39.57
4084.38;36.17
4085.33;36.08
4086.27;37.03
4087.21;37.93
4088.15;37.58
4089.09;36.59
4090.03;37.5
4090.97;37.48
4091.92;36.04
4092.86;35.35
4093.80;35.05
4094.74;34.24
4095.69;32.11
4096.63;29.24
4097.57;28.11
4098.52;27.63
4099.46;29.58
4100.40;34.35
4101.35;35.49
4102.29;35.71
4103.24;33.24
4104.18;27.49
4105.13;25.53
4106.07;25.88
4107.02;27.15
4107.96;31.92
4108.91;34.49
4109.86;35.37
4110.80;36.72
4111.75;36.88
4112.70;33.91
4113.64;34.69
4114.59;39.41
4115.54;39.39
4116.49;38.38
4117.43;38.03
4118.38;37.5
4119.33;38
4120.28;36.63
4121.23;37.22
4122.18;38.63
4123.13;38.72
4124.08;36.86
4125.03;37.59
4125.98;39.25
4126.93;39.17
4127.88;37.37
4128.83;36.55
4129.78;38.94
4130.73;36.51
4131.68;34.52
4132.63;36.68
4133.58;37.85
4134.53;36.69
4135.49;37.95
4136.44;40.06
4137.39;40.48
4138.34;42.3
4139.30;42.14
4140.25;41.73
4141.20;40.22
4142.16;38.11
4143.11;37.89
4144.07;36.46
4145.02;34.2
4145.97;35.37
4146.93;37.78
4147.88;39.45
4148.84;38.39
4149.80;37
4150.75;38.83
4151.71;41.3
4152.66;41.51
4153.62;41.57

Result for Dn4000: 1.31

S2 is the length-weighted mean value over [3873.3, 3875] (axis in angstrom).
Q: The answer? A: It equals 33.5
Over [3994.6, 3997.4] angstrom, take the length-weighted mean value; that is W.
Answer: 38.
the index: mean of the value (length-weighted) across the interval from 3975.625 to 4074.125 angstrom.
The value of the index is 38.8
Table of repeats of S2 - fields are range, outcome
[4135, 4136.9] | 38.9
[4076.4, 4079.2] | 36.6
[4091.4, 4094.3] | 35.5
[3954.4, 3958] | 34.9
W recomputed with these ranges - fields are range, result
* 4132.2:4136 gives 37.3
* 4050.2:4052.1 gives 38.6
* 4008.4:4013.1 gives 39.2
